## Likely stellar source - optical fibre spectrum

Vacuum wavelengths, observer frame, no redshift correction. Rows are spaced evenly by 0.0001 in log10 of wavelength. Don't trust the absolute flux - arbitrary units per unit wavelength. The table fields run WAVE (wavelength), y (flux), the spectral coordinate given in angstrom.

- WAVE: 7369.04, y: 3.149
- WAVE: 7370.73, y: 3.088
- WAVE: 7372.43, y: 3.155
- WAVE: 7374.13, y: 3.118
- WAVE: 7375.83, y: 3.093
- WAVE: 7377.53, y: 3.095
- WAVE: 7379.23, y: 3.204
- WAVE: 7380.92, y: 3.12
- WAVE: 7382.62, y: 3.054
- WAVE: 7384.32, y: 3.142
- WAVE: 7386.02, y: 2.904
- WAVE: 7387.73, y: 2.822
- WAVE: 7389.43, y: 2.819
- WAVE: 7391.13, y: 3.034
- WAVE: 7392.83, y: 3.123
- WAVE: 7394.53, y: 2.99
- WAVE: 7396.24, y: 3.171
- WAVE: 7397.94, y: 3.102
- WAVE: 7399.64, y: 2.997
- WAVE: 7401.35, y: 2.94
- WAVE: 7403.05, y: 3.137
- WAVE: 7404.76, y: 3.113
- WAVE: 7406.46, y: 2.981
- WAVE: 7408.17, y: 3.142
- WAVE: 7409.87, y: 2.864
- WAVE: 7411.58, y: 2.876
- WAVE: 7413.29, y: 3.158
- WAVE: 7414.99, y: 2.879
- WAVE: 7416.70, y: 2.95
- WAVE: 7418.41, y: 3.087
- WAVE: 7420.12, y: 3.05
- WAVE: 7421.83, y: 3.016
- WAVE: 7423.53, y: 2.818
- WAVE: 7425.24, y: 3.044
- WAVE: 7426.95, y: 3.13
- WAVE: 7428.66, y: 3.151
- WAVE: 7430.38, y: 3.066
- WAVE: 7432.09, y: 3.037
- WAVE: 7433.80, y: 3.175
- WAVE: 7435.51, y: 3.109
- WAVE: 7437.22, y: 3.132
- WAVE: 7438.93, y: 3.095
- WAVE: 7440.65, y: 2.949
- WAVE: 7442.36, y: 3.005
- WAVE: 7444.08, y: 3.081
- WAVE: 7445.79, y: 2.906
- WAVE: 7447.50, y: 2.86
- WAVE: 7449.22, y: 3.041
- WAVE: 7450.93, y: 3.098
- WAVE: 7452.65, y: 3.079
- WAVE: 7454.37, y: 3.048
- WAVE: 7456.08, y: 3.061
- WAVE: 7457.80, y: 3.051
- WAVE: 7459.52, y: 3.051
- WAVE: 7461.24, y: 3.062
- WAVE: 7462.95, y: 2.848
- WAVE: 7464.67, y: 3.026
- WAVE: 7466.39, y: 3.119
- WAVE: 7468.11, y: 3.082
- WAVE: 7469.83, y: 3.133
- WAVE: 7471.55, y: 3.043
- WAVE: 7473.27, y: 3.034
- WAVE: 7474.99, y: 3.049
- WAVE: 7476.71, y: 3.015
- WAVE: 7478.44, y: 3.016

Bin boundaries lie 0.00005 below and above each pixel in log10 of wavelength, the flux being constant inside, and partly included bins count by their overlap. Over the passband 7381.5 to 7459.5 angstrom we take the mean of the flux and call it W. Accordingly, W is 3.03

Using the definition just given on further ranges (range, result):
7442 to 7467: 3.02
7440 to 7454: 3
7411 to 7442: 3.04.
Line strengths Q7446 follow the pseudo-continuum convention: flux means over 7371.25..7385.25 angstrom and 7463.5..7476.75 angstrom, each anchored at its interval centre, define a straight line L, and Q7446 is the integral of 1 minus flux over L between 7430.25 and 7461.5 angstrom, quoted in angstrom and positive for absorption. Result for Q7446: 0.30 angstrom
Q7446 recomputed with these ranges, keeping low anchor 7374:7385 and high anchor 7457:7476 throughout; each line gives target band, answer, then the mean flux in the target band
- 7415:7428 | 0.32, 3.01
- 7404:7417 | 0.41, 3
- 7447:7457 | 0.07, 3.04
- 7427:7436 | -0.10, 3.11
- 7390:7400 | 0.13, 3.07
